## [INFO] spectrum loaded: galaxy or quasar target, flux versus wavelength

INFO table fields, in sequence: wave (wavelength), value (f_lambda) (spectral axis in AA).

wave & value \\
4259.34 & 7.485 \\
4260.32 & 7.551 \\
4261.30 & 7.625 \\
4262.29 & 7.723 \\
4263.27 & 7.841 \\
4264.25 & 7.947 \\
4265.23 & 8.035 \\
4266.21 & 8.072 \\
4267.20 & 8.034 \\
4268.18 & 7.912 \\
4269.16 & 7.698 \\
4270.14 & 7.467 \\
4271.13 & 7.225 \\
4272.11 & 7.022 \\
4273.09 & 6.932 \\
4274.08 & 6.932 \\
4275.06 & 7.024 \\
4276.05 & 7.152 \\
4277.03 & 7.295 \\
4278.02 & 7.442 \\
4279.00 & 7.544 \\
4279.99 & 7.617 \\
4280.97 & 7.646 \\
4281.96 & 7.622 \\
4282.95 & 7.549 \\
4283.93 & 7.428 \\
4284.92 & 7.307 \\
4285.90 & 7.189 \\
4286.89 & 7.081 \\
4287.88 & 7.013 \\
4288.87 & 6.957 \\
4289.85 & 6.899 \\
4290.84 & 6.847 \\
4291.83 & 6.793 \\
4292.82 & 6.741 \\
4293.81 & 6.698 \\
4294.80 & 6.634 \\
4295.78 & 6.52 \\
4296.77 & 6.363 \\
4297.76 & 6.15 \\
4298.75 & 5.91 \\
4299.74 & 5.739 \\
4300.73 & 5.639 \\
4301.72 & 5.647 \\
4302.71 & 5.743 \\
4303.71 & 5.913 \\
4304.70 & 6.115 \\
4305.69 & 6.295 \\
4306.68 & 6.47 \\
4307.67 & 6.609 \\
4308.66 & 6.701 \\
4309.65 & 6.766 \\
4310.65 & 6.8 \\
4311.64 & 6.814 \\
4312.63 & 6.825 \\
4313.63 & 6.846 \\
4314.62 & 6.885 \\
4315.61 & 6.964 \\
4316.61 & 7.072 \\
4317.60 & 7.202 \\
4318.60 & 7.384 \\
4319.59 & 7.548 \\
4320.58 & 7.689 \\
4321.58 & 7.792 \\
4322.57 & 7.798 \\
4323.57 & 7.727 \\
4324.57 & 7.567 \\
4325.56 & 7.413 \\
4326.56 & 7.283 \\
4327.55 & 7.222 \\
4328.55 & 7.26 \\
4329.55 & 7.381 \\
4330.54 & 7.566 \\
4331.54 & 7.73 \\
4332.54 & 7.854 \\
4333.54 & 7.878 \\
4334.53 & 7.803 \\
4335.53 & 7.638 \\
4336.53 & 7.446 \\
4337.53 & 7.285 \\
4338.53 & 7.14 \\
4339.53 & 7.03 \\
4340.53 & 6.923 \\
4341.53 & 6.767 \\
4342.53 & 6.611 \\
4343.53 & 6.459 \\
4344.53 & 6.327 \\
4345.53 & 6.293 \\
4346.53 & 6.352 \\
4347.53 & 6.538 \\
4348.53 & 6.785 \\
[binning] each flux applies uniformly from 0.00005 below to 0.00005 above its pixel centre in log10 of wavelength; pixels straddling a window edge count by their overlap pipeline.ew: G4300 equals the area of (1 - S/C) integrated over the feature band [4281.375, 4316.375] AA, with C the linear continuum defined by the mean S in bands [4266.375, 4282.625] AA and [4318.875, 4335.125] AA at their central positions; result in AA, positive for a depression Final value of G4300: 3.98 AA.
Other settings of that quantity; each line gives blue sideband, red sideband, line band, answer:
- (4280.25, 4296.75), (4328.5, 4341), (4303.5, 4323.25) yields 0.9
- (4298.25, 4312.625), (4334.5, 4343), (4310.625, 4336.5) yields -2.5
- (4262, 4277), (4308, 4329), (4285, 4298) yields 1.1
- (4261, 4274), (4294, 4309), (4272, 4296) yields -0.7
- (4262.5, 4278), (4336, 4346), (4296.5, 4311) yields 2.0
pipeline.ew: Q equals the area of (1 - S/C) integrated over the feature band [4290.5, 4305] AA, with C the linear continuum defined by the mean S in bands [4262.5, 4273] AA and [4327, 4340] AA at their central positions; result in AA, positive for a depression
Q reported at 2.6 AA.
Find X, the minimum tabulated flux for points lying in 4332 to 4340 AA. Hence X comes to 7.03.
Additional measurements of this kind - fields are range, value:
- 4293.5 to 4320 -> 5.639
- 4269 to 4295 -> 6.634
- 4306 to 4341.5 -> 6.47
